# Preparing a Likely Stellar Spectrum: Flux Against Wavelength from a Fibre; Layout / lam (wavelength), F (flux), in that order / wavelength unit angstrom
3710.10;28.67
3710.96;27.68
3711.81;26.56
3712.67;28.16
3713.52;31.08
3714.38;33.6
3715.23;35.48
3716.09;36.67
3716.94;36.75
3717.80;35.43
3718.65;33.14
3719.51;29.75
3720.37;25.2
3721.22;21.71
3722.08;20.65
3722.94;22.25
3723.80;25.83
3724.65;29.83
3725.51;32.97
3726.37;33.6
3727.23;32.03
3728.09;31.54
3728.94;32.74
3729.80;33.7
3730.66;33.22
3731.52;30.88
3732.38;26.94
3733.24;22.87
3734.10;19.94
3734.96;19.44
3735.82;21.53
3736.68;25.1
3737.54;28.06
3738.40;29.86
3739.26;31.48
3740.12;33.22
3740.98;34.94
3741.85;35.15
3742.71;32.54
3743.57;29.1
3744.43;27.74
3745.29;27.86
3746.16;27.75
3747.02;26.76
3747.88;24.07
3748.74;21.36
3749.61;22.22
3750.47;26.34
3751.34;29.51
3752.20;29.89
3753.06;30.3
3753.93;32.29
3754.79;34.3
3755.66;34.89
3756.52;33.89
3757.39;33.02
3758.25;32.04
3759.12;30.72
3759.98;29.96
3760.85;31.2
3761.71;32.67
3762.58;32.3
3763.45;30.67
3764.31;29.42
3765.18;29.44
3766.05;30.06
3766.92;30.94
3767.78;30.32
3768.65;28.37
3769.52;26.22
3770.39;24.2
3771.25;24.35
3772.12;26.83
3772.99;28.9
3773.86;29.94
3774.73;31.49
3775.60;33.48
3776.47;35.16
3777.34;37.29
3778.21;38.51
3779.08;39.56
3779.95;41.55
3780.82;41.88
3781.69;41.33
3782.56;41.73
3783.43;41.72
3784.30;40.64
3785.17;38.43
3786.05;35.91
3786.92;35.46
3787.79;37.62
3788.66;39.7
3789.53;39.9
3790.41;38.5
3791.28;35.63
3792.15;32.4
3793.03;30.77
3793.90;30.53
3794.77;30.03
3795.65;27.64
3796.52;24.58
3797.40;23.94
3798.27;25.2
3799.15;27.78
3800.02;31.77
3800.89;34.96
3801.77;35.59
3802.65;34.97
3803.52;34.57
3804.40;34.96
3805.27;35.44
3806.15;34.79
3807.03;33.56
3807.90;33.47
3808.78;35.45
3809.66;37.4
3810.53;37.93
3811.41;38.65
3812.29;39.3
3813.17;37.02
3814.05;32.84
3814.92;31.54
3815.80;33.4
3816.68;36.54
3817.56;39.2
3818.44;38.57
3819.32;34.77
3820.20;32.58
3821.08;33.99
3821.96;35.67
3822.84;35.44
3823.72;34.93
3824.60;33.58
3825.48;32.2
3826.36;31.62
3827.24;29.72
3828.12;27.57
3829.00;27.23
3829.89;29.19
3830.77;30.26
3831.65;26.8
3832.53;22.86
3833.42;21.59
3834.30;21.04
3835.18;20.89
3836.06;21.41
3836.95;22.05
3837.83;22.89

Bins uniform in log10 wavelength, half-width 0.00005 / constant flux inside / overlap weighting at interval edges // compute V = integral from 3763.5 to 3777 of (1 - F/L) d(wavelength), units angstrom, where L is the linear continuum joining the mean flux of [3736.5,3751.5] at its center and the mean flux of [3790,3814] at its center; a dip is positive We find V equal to 0.6 angstrom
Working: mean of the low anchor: 28.5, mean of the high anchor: 33.2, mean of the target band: 29.4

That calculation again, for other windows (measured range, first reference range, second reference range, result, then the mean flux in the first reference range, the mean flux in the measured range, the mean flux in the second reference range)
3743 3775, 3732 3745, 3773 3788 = 3.19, 27.9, 29.2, 37.5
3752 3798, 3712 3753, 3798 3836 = -3.56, 28.9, 33.1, 32.4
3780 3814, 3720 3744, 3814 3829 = -3.06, 28.5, 35.1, 33.6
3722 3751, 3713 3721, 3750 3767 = 3.49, 32.7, 28.1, 31.2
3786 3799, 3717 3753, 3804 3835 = -0.40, 28.4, 32.3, 32.8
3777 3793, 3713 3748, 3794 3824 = -3.05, 29.4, 38.6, 33.7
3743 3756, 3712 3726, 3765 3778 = 0.70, 29.9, 28.3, 30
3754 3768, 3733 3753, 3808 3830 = -1.29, 27.4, 31.7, 34.3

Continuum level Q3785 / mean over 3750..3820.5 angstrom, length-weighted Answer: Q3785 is 33.5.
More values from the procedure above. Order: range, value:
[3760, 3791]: 34.1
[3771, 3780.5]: 33.6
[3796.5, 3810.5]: 32.8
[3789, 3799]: 30.8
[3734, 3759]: 28.9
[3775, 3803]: 35.1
